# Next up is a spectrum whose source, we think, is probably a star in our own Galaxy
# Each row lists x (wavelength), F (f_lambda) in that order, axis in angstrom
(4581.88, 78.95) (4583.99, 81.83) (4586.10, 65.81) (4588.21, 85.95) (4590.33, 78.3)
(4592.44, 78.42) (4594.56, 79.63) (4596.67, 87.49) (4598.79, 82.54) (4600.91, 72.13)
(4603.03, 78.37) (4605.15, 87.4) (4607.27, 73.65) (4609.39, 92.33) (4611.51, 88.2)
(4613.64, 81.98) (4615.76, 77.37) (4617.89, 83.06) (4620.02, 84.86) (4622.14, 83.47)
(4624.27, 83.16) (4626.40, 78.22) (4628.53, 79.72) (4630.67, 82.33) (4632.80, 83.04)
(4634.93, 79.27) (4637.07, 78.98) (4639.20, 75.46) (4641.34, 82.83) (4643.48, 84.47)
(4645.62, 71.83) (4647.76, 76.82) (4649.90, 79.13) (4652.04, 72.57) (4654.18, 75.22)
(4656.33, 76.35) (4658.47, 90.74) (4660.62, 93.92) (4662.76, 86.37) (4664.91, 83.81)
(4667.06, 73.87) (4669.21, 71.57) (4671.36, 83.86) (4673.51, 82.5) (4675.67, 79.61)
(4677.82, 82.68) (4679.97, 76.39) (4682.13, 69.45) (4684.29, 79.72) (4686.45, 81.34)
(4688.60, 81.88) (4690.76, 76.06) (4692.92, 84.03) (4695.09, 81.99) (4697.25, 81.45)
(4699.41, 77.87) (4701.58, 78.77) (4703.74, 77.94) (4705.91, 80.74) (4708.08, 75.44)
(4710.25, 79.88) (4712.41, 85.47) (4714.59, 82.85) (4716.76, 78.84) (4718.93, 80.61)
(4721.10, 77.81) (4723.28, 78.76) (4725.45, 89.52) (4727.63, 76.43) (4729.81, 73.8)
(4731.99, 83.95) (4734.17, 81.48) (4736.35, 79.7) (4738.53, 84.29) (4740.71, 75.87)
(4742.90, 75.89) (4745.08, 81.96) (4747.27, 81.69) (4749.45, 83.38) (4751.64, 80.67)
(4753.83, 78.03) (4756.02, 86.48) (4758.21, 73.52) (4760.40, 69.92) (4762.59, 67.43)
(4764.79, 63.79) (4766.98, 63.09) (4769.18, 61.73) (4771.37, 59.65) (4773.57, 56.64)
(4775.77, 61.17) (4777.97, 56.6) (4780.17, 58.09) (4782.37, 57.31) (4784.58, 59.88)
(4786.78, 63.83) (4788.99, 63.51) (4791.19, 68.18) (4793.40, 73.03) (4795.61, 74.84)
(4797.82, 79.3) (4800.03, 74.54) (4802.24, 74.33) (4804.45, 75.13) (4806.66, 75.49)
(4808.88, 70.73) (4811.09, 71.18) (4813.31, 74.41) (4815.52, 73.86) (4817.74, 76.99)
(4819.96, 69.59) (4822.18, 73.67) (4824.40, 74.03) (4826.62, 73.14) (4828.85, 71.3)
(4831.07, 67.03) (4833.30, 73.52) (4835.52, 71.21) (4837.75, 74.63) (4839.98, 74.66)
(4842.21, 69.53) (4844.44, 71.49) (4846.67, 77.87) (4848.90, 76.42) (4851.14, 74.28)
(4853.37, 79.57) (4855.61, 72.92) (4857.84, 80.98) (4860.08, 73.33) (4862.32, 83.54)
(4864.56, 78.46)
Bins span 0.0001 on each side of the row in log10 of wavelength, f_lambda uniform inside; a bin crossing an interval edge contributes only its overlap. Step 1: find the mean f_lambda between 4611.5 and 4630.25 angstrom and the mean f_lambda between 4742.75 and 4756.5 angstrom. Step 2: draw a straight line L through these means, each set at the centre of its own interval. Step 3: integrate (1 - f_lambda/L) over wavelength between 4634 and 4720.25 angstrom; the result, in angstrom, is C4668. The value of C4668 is 1.91 angstrom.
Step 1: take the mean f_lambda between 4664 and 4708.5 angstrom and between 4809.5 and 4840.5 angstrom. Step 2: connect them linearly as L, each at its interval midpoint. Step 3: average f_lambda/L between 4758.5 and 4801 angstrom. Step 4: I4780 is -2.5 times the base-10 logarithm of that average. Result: 0.15 mag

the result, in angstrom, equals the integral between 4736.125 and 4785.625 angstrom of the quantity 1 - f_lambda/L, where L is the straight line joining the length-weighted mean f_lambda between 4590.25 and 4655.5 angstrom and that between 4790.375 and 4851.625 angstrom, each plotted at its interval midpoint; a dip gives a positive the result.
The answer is 3.6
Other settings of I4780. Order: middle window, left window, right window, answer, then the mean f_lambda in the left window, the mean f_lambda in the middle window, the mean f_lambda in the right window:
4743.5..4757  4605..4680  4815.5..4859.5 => -0.06 mag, 81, 81.8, 73.8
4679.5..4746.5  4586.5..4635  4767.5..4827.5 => -0.07 mag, 81.6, 79.7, 68.5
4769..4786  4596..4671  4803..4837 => 0.26 mag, 80.9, 58.8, 72.8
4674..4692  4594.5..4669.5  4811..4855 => 0.01 mag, 81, 78.6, 73.5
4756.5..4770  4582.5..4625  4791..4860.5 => 0.13 mag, 81.3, 67.6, 73.9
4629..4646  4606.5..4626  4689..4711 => 0.03 mag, 83.1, 80.1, 79.5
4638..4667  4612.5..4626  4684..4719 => 0.01 mag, 82.1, 80.5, 80.3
